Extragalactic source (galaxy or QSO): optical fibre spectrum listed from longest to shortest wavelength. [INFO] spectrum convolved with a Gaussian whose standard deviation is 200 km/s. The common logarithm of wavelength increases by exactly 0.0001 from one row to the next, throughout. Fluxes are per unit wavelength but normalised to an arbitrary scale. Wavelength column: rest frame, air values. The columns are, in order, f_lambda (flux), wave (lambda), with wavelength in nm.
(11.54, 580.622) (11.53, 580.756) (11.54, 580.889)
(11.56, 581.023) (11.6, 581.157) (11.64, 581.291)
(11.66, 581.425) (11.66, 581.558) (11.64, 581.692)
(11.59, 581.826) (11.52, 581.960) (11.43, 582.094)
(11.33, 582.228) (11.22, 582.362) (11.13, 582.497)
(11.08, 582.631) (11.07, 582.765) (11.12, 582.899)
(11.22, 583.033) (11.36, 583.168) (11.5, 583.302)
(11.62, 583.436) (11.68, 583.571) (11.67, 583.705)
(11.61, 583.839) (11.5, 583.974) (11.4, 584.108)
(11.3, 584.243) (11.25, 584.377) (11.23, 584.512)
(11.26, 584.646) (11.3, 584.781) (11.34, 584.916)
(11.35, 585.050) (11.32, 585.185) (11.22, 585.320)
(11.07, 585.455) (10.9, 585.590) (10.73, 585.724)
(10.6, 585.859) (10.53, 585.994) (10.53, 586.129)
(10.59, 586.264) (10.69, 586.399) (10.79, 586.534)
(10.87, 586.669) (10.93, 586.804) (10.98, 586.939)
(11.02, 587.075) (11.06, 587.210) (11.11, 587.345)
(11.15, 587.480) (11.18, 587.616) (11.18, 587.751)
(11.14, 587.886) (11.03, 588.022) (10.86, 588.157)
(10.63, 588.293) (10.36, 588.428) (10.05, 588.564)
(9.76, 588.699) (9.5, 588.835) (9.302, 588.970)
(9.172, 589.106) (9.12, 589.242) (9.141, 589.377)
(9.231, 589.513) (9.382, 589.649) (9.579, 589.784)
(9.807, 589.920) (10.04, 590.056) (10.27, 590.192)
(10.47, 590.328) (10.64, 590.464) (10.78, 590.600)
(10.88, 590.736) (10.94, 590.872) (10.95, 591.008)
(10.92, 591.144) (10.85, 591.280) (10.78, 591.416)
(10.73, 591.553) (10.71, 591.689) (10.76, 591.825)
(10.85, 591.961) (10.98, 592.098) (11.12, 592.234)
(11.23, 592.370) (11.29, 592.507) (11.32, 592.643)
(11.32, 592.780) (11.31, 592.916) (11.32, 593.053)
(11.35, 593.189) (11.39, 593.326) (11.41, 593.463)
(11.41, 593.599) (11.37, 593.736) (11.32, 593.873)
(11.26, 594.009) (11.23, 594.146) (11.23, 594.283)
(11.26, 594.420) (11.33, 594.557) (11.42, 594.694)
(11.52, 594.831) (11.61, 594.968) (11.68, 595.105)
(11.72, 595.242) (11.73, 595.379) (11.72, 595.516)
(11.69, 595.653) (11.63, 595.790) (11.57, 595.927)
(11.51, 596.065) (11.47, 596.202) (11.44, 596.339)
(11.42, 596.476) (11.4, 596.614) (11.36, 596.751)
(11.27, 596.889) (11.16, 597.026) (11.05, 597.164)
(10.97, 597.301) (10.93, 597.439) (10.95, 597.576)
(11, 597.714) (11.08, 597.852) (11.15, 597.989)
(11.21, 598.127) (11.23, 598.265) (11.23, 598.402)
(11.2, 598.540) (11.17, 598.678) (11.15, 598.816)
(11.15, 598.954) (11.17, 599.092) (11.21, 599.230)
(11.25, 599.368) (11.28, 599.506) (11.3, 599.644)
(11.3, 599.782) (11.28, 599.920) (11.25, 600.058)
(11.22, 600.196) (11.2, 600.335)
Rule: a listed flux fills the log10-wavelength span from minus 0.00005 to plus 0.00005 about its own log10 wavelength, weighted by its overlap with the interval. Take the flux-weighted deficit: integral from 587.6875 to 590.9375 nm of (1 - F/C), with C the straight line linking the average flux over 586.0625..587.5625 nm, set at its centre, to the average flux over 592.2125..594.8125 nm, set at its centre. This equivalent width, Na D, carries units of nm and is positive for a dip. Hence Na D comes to 0.27 nm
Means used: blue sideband 10.9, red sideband 11.3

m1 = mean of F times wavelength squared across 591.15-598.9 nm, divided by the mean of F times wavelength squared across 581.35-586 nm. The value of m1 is 1.03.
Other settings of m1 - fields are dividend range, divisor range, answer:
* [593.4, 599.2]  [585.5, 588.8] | 1.09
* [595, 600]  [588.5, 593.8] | 1.09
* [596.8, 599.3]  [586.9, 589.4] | 1.10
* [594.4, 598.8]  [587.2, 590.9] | 1.13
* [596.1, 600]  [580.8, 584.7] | 1.03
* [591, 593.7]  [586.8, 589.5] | 1.08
